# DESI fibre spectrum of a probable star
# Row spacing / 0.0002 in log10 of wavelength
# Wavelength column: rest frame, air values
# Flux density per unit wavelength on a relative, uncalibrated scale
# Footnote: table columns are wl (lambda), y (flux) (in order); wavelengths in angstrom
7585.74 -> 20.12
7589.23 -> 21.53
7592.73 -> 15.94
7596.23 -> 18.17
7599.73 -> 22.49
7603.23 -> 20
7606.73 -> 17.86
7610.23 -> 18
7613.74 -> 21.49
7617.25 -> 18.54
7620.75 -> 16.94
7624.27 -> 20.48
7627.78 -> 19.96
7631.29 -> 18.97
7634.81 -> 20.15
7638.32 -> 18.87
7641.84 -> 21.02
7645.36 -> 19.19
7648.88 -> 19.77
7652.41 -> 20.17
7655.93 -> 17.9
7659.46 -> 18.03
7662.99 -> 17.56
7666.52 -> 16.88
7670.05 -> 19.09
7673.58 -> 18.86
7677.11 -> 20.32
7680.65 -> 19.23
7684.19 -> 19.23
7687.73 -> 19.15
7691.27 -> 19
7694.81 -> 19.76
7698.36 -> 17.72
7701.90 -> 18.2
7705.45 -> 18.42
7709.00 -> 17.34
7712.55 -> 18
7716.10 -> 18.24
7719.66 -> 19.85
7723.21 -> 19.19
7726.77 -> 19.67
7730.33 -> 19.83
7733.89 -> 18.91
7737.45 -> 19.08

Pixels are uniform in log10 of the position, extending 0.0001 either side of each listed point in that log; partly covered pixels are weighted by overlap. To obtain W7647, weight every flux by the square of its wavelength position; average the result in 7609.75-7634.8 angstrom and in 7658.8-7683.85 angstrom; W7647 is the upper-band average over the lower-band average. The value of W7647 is 0.98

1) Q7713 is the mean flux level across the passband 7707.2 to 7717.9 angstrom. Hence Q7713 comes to 17.9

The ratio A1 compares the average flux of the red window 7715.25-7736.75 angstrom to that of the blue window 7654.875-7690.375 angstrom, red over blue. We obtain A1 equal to 1.0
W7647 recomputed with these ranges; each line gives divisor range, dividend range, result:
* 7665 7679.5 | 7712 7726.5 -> 1.02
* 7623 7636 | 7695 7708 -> 0.94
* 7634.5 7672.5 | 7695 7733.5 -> 1.00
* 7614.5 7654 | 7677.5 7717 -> 0.97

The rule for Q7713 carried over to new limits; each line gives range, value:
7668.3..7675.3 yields 19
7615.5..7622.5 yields 17.8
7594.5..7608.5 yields 19.6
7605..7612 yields 17.9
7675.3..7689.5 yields 19.5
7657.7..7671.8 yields 17.9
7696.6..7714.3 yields 17.9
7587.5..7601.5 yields 19.5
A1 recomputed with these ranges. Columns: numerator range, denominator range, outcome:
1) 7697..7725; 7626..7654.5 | 0.93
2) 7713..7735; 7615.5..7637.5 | 1.00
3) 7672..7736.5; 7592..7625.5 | 0.99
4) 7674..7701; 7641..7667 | 1.02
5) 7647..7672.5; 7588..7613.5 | 0.96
